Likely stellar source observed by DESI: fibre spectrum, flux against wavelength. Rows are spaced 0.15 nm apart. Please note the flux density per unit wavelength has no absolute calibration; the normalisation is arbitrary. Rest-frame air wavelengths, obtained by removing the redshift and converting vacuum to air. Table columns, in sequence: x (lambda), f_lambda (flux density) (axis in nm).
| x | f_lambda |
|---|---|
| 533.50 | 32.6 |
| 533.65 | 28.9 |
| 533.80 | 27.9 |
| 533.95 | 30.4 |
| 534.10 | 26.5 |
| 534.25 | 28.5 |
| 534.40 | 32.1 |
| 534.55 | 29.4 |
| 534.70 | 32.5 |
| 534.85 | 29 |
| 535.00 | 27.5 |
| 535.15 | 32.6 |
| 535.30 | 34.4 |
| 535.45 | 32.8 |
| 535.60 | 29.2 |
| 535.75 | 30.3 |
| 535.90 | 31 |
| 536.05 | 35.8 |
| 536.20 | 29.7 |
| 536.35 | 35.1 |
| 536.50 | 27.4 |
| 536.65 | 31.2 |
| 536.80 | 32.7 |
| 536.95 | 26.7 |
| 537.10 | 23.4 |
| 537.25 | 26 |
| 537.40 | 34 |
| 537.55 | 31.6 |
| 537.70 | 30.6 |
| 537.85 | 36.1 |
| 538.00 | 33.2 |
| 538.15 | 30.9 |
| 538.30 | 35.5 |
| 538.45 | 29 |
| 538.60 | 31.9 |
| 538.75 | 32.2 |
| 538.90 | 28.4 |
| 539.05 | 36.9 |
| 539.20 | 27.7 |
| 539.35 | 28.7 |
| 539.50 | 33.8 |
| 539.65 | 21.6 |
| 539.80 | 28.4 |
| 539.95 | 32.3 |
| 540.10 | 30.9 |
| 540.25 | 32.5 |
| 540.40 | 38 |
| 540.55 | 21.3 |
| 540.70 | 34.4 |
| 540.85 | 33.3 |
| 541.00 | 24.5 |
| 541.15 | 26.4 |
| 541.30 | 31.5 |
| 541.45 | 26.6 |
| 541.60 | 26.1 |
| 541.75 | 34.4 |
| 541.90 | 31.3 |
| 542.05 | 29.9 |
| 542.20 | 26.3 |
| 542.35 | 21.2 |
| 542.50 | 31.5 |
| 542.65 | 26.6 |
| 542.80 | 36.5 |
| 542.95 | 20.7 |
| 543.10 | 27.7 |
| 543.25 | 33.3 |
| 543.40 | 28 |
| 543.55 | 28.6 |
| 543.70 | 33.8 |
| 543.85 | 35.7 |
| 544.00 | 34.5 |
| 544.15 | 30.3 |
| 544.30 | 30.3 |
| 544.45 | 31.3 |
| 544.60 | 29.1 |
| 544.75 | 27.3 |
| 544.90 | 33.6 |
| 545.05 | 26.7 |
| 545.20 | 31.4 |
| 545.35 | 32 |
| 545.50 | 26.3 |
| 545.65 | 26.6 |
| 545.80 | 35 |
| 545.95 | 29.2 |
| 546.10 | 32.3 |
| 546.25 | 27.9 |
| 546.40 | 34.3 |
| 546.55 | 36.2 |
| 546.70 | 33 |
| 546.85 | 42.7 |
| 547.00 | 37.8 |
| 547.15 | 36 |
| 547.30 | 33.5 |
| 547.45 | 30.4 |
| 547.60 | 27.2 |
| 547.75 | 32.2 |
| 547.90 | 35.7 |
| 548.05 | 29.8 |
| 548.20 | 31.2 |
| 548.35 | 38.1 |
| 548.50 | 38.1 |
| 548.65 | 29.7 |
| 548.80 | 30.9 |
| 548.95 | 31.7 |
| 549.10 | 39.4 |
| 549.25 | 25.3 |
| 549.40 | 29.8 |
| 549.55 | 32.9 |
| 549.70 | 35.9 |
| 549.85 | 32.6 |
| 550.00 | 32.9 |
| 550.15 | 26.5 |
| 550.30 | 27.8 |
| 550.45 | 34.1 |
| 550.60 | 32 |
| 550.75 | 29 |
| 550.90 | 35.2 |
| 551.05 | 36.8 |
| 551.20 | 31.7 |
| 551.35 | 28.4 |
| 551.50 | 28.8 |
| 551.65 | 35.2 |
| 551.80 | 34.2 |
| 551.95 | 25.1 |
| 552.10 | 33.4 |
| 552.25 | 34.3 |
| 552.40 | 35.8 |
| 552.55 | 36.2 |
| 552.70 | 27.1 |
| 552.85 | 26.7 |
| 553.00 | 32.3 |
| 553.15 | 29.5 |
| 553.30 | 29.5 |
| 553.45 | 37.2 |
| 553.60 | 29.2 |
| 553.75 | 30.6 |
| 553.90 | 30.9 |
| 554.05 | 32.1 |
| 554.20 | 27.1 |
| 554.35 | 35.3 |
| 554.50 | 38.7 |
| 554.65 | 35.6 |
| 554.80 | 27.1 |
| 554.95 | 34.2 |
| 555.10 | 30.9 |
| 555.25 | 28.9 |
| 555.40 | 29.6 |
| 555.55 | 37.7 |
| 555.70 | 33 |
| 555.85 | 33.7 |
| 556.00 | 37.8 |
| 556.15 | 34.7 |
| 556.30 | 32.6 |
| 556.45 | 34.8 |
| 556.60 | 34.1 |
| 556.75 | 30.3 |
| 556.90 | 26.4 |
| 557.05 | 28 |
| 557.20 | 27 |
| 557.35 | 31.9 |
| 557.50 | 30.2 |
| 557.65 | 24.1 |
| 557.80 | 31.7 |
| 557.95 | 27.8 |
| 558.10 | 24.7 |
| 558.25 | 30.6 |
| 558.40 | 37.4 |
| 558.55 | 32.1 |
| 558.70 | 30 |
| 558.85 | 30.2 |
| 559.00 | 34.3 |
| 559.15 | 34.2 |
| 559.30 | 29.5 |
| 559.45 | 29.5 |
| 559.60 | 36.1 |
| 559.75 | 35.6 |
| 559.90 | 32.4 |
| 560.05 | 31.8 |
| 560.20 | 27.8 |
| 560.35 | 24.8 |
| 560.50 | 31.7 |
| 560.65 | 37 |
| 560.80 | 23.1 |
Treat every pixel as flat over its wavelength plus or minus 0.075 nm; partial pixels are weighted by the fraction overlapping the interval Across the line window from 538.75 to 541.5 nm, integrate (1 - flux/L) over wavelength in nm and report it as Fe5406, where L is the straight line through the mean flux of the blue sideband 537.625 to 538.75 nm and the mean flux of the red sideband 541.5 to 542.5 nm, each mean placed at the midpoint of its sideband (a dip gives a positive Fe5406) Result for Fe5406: 0.04 nm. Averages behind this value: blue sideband 32.4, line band 29.9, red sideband 28.4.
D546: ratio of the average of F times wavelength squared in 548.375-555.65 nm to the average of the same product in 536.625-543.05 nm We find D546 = 1.1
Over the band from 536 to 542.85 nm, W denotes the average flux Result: 30.3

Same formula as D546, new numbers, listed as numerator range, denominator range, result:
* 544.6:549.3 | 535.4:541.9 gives 1.09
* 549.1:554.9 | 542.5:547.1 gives 1.04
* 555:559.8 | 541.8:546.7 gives 1.09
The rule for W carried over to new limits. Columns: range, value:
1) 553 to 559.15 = 31.6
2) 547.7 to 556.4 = 32.3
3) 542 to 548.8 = 31.3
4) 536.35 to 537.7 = 29.5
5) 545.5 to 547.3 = 33.4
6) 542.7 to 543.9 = 30.3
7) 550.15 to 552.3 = 31.6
